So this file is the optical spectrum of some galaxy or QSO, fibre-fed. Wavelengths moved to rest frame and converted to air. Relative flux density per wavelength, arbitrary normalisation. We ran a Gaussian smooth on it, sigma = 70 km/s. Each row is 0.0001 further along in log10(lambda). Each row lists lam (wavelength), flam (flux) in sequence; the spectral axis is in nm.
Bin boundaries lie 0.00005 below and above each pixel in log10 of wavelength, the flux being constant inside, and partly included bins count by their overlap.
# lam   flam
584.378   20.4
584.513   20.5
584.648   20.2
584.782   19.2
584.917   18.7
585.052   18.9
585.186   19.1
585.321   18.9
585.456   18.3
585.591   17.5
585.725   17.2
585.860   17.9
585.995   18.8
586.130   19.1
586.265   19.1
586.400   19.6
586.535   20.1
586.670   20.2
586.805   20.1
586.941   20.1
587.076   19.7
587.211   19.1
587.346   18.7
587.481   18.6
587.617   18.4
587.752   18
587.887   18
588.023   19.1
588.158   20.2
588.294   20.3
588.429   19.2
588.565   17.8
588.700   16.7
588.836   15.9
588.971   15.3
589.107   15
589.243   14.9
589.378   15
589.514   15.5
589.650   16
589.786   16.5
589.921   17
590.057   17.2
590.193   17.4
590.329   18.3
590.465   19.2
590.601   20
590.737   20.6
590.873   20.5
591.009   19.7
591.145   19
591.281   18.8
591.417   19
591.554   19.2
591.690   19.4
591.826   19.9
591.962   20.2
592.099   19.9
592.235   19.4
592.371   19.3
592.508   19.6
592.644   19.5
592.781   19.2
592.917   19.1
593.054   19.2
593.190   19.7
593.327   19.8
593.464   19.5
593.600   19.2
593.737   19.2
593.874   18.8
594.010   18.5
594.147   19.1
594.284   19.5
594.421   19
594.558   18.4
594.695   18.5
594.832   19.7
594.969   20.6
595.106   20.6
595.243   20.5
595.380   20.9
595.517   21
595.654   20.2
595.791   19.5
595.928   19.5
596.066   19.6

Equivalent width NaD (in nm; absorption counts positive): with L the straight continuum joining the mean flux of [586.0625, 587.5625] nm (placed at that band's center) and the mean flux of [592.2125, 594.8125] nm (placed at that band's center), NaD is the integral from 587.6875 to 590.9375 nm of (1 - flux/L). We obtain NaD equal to 0.29 nm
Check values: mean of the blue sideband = 19.5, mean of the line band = 17.6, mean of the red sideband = 19.2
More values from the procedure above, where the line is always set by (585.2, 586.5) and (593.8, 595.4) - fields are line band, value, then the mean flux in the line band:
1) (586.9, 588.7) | -0.015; 18.9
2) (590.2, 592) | -0.032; 19.4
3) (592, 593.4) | -0.016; 19.5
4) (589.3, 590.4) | 0.137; 16.6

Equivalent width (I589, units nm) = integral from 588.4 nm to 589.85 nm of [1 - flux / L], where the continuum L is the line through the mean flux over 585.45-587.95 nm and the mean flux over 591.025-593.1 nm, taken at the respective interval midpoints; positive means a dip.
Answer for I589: 0.23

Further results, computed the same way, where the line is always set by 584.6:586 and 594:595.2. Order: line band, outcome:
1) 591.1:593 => -0.023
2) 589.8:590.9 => 0.024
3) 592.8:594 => 0.000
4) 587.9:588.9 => 0.022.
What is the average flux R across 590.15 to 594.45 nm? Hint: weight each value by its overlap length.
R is 19.3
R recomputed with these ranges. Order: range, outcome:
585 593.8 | 18.6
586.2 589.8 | 18.1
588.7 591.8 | 17.7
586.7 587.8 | 19.1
